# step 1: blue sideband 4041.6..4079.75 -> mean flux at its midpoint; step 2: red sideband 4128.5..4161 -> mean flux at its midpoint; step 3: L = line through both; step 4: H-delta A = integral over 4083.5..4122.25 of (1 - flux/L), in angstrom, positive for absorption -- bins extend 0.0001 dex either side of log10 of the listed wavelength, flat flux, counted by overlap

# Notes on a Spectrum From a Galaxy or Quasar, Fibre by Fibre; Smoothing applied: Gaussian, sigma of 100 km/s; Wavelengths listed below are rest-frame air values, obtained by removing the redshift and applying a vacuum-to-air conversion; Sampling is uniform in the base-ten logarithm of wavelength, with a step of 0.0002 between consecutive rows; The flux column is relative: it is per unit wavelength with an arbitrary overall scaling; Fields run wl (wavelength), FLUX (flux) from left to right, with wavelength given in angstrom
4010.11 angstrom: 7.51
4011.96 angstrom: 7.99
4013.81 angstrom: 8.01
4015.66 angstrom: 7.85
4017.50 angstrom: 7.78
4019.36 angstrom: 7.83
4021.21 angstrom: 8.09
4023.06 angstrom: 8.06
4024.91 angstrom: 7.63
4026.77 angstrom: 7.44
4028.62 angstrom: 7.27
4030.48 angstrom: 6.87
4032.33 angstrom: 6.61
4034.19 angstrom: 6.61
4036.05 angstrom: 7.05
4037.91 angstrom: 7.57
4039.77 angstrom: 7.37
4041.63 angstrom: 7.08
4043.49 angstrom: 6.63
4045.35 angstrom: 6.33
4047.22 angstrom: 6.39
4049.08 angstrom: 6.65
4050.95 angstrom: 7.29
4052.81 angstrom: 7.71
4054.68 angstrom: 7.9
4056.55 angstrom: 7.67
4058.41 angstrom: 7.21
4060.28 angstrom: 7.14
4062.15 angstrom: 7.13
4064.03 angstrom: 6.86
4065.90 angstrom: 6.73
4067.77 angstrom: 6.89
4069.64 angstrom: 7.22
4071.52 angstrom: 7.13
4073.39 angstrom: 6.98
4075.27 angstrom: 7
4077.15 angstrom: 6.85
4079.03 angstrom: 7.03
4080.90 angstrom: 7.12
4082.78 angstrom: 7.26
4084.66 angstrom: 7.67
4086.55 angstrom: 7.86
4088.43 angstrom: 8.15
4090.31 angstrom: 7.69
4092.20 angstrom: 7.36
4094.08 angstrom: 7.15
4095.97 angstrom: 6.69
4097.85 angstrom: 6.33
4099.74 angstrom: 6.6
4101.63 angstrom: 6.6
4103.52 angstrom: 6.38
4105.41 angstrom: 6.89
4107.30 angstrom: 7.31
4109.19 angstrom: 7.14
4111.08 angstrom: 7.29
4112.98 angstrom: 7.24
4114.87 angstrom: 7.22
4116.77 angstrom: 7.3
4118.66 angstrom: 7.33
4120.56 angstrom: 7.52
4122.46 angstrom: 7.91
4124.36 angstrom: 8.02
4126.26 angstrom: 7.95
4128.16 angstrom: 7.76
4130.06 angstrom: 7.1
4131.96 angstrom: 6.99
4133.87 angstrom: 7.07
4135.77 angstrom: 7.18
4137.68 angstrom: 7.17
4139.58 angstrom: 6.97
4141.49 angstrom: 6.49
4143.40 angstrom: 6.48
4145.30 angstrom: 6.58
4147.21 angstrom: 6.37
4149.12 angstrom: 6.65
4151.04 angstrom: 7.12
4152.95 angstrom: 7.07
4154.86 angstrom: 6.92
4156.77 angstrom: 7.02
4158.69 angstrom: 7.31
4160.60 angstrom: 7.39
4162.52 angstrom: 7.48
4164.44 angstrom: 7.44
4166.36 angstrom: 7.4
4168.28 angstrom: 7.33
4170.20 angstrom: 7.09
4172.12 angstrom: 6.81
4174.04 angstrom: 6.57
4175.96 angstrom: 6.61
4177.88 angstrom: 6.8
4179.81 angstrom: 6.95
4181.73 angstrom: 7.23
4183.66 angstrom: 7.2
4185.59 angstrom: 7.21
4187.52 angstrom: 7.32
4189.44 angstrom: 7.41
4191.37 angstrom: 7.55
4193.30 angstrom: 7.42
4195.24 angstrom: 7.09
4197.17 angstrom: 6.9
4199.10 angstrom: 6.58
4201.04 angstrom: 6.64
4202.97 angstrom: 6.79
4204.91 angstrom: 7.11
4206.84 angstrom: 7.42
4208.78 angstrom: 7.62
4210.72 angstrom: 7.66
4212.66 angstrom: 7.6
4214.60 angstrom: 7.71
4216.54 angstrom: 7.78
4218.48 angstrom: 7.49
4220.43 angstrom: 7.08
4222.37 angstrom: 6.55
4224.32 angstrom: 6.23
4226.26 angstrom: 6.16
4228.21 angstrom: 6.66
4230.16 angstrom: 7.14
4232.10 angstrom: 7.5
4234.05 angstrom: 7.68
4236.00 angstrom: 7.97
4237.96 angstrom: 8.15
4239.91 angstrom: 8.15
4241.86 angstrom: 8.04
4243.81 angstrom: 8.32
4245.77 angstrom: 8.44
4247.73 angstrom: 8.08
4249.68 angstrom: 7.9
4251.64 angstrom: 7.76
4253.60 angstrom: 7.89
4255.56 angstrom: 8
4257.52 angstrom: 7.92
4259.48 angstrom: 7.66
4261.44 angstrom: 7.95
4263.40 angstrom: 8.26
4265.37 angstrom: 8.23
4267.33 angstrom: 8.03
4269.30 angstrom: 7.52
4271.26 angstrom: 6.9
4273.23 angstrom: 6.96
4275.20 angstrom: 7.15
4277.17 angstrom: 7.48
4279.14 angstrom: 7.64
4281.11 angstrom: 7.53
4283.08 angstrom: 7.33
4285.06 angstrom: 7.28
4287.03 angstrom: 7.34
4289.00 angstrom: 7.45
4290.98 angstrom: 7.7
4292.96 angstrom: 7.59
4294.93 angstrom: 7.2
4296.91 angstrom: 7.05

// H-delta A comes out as -1.2 angstrom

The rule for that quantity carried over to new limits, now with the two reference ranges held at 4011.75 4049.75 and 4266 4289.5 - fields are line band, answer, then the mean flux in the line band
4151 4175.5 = 0.7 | 7.14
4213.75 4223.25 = 0.1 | 7.32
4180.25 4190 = 0.1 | 7.26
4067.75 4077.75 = 0.4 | 7.03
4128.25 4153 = 1.5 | 6.89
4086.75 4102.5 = 0.4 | 7.11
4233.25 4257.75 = -2.1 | 8.03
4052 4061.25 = -0.3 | 7.52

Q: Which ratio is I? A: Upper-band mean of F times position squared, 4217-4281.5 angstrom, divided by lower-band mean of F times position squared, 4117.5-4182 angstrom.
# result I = 1.12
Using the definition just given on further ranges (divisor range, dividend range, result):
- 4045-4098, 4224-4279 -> 1.17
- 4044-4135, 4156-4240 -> 1.06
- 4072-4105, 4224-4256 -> 1.16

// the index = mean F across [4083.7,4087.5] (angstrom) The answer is 7.75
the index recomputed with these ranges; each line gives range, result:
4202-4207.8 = 7.12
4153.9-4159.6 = 7.08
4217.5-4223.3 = 7.04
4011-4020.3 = 7.89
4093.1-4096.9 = 6.93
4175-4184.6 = 6.96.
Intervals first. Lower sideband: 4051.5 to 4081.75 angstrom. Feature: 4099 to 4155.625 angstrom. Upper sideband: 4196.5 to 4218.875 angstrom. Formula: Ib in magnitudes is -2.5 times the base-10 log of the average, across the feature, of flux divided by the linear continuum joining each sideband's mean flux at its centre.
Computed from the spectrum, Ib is 0.02 mag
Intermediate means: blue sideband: 7.16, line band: 7.09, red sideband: 7.28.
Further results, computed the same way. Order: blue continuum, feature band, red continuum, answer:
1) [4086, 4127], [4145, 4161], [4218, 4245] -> 0.06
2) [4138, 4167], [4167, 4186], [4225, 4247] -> 0.03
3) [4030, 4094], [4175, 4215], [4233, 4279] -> 0.07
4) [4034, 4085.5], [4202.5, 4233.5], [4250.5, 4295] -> 0.05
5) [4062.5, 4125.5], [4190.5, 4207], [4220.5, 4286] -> 0.06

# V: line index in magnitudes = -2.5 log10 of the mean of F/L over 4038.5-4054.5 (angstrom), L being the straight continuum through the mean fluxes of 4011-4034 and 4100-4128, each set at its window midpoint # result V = 0.08 mag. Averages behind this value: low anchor 7.59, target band 6.99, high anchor 7.29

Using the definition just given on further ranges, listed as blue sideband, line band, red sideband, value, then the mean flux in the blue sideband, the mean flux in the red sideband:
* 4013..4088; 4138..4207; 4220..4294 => 0.06 mag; 7.25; 7.57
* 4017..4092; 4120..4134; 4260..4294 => -0.03 mag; 7.24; 7.55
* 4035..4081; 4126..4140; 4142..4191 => -0.03 mag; 7.08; 7.03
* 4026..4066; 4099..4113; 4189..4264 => 0.05 mag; 7.07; 7.49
